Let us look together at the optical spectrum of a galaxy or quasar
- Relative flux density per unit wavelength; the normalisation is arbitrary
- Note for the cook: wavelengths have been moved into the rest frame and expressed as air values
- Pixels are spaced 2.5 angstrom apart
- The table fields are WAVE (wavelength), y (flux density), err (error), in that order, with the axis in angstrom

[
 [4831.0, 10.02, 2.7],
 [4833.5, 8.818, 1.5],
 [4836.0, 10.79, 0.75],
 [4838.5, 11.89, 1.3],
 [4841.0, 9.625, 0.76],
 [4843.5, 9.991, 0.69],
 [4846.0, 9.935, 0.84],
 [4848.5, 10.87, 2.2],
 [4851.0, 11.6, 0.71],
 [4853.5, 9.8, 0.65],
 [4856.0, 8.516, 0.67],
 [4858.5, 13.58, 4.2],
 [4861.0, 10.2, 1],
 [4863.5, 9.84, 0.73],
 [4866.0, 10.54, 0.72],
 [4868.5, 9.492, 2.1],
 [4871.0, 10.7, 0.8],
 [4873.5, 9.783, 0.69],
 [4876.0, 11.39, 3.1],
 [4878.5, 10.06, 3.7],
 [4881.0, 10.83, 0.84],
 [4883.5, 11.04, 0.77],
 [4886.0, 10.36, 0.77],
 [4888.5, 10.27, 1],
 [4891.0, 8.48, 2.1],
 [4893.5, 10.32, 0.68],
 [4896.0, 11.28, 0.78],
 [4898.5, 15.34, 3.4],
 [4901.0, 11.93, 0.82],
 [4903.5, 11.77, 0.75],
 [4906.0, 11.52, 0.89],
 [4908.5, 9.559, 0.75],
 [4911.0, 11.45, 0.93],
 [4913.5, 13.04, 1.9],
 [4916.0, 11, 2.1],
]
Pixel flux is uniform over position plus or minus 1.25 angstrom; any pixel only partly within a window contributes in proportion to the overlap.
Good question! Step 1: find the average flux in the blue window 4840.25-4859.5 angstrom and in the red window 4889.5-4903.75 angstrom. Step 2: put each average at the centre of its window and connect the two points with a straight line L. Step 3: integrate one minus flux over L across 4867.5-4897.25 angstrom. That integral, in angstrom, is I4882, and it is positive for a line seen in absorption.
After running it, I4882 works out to 2.2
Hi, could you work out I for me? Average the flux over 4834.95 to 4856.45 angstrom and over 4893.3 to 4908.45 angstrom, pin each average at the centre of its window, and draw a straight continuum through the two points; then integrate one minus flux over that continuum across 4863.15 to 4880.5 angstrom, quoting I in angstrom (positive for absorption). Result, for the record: 1.3 angstrom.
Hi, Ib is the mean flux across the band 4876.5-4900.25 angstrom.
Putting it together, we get 10.9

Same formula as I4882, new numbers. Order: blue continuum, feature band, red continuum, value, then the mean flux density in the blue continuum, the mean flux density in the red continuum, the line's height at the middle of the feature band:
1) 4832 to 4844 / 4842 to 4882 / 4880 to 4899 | 0.26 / 10.2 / 10.8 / 10.5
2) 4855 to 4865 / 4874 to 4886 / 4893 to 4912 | 0.43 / 10.6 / 11.7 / 11.1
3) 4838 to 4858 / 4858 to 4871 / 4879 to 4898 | -0.17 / 10.3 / 10.6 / 10.4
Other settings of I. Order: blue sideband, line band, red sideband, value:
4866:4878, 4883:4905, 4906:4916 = -0.6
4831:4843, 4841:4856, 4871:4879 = 0.1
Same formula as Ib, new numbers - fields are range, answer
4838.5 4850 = 10.3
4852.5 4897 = 10.4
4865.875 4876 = 10.2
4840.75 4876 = 10.4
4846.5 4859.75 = 10.8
